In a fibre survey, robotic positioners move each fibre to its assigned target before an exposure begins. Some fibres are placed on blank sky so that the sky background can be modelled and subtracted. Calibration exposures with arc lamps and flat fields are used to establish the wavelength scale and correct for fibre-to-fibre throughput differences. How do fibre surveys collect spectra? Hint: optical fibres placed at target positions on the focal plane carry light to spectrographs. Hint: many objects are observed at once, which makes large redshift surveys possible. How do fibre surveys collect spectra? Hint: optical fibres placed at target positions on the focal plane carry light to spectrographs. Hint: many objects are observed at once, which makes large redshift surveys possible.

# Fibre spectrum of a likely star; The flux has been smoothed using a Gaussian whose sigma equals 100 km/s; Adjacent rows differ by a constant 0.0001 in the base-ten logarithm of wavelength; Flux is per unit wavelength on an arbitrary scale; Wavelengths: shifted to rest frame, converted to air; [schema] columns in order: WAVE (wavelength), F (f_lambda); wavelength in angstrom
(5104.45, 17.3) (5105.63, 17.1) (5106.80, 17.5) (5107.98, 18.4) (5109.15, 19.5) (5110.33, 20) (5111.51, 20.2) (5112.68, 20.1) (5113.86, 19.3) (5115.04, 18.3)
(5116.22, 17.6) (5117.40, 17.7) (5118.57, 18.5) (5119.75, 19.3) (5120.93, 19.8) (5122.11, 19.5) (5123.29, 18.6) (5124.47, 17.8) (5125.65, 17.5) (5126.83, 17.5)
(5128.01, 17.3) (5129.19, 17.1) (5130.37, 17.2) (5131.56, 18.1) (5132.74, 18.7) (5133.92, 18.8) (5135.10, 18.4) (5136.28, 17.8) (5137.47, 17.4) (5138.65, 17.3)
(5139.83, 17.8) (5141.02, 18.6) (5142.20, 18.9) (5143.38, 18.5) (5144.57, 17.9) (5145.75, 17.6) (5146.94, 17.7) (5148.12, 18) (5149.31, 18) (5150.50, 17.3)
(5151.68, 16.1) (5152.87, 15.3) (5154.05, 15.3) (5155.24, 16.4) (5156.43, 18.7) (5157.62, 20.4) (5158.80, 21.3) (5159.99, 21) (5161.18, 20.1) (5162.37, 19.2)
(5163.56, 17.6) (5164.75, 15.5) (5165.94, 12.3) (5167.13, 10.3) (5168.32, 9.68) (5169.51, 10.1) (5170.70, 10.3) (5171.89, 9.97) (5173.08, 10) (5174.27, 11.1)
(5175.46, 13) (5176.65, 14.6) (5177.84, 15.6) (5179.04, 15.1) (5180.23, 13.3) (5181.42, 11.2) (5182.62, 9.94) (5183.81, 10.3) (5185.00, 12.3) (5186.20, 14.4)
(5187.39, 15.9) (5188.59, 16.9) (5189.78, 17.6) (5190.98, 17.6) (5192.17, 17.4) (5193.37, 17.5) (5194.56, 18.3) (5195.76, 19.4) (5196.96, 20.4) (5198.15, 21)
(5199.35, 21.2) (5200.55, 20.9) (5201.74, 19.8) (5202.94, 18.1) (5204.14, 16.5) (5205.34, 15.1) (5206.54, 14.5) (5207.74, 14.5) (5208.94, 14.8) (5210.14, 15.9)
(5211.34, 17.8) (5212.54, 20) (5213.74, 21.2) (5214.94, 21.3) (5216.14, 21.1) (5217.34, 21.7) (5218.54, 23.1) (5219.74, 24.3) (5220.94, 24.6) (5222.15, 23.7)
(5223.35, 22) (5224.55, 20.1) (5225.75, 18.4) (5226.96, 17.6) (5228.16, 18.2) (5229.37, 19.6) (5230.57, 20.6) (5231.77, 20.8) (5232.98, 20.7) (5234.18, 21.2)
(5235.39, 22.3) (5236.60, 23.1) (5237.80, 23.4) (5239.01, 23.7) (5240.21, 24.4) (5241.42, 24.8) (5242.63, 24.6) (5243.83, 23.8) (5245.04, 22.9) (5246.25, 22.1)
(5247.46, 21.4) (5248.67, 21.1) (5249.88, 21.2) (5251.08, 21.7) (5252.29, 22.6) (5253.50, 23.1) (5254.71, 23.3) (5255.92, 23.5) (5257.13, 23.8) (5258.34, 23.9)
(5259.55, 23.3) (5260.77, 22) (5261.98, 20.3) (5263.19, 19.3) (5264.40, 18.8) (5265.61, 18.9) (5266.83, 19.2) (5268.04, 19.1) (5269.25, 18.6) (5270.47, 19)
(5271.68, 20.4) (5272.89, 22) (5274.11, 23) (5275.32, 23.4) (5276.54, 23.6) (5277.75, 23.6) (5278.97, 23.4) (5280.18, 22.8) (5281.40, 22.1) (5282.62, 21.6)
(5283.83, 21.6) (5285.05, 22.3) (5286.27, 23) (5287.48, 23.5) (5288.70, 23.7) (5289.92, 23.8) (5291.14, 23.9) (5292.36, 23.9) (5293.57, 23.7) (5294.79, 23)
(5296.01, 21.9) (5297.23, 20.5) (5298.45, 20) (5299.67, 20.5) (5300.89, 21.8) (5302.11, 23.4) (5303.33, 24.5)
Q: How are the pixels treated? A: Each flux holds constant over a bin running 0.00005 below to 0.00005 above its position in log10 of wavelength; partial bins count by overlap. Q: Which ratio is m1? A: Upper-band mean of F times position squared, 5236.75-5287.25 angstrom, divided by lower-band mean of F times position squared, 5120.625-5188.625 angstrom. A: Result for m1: 1.44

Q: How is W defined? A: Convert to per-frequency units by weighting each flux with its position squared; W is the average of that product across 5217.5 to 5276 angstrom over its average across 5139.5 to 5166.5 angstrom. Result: 1.26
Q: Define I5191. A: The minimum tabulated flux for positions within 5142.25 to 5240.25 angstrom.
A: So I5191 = 9.68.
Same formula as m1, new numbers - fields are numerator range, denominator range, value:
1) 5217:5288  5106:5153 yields 1.26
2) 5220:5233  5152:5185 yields 1.48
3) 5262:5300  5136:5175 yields 1.41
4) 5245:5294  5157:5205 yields 1.45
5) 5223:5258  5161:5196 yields 1.59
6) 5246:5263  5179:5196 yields 1.52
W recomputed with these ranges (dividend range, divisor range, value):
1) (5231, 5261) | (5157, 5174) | 1.59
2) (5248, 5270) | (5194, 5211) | 1.22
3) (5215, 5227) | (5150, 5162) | 1.23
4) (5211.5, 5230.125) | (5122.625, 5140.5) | 1.22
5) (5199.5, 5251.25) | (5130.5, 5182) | 1.32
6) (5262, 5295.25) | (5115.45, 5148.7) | 1.28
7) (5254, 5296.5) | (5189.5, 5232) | 1.17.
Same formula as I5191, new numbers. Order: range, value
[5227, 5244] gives 18.2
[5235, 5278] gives 18.6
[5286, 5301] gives 20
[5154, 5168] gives 10.3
